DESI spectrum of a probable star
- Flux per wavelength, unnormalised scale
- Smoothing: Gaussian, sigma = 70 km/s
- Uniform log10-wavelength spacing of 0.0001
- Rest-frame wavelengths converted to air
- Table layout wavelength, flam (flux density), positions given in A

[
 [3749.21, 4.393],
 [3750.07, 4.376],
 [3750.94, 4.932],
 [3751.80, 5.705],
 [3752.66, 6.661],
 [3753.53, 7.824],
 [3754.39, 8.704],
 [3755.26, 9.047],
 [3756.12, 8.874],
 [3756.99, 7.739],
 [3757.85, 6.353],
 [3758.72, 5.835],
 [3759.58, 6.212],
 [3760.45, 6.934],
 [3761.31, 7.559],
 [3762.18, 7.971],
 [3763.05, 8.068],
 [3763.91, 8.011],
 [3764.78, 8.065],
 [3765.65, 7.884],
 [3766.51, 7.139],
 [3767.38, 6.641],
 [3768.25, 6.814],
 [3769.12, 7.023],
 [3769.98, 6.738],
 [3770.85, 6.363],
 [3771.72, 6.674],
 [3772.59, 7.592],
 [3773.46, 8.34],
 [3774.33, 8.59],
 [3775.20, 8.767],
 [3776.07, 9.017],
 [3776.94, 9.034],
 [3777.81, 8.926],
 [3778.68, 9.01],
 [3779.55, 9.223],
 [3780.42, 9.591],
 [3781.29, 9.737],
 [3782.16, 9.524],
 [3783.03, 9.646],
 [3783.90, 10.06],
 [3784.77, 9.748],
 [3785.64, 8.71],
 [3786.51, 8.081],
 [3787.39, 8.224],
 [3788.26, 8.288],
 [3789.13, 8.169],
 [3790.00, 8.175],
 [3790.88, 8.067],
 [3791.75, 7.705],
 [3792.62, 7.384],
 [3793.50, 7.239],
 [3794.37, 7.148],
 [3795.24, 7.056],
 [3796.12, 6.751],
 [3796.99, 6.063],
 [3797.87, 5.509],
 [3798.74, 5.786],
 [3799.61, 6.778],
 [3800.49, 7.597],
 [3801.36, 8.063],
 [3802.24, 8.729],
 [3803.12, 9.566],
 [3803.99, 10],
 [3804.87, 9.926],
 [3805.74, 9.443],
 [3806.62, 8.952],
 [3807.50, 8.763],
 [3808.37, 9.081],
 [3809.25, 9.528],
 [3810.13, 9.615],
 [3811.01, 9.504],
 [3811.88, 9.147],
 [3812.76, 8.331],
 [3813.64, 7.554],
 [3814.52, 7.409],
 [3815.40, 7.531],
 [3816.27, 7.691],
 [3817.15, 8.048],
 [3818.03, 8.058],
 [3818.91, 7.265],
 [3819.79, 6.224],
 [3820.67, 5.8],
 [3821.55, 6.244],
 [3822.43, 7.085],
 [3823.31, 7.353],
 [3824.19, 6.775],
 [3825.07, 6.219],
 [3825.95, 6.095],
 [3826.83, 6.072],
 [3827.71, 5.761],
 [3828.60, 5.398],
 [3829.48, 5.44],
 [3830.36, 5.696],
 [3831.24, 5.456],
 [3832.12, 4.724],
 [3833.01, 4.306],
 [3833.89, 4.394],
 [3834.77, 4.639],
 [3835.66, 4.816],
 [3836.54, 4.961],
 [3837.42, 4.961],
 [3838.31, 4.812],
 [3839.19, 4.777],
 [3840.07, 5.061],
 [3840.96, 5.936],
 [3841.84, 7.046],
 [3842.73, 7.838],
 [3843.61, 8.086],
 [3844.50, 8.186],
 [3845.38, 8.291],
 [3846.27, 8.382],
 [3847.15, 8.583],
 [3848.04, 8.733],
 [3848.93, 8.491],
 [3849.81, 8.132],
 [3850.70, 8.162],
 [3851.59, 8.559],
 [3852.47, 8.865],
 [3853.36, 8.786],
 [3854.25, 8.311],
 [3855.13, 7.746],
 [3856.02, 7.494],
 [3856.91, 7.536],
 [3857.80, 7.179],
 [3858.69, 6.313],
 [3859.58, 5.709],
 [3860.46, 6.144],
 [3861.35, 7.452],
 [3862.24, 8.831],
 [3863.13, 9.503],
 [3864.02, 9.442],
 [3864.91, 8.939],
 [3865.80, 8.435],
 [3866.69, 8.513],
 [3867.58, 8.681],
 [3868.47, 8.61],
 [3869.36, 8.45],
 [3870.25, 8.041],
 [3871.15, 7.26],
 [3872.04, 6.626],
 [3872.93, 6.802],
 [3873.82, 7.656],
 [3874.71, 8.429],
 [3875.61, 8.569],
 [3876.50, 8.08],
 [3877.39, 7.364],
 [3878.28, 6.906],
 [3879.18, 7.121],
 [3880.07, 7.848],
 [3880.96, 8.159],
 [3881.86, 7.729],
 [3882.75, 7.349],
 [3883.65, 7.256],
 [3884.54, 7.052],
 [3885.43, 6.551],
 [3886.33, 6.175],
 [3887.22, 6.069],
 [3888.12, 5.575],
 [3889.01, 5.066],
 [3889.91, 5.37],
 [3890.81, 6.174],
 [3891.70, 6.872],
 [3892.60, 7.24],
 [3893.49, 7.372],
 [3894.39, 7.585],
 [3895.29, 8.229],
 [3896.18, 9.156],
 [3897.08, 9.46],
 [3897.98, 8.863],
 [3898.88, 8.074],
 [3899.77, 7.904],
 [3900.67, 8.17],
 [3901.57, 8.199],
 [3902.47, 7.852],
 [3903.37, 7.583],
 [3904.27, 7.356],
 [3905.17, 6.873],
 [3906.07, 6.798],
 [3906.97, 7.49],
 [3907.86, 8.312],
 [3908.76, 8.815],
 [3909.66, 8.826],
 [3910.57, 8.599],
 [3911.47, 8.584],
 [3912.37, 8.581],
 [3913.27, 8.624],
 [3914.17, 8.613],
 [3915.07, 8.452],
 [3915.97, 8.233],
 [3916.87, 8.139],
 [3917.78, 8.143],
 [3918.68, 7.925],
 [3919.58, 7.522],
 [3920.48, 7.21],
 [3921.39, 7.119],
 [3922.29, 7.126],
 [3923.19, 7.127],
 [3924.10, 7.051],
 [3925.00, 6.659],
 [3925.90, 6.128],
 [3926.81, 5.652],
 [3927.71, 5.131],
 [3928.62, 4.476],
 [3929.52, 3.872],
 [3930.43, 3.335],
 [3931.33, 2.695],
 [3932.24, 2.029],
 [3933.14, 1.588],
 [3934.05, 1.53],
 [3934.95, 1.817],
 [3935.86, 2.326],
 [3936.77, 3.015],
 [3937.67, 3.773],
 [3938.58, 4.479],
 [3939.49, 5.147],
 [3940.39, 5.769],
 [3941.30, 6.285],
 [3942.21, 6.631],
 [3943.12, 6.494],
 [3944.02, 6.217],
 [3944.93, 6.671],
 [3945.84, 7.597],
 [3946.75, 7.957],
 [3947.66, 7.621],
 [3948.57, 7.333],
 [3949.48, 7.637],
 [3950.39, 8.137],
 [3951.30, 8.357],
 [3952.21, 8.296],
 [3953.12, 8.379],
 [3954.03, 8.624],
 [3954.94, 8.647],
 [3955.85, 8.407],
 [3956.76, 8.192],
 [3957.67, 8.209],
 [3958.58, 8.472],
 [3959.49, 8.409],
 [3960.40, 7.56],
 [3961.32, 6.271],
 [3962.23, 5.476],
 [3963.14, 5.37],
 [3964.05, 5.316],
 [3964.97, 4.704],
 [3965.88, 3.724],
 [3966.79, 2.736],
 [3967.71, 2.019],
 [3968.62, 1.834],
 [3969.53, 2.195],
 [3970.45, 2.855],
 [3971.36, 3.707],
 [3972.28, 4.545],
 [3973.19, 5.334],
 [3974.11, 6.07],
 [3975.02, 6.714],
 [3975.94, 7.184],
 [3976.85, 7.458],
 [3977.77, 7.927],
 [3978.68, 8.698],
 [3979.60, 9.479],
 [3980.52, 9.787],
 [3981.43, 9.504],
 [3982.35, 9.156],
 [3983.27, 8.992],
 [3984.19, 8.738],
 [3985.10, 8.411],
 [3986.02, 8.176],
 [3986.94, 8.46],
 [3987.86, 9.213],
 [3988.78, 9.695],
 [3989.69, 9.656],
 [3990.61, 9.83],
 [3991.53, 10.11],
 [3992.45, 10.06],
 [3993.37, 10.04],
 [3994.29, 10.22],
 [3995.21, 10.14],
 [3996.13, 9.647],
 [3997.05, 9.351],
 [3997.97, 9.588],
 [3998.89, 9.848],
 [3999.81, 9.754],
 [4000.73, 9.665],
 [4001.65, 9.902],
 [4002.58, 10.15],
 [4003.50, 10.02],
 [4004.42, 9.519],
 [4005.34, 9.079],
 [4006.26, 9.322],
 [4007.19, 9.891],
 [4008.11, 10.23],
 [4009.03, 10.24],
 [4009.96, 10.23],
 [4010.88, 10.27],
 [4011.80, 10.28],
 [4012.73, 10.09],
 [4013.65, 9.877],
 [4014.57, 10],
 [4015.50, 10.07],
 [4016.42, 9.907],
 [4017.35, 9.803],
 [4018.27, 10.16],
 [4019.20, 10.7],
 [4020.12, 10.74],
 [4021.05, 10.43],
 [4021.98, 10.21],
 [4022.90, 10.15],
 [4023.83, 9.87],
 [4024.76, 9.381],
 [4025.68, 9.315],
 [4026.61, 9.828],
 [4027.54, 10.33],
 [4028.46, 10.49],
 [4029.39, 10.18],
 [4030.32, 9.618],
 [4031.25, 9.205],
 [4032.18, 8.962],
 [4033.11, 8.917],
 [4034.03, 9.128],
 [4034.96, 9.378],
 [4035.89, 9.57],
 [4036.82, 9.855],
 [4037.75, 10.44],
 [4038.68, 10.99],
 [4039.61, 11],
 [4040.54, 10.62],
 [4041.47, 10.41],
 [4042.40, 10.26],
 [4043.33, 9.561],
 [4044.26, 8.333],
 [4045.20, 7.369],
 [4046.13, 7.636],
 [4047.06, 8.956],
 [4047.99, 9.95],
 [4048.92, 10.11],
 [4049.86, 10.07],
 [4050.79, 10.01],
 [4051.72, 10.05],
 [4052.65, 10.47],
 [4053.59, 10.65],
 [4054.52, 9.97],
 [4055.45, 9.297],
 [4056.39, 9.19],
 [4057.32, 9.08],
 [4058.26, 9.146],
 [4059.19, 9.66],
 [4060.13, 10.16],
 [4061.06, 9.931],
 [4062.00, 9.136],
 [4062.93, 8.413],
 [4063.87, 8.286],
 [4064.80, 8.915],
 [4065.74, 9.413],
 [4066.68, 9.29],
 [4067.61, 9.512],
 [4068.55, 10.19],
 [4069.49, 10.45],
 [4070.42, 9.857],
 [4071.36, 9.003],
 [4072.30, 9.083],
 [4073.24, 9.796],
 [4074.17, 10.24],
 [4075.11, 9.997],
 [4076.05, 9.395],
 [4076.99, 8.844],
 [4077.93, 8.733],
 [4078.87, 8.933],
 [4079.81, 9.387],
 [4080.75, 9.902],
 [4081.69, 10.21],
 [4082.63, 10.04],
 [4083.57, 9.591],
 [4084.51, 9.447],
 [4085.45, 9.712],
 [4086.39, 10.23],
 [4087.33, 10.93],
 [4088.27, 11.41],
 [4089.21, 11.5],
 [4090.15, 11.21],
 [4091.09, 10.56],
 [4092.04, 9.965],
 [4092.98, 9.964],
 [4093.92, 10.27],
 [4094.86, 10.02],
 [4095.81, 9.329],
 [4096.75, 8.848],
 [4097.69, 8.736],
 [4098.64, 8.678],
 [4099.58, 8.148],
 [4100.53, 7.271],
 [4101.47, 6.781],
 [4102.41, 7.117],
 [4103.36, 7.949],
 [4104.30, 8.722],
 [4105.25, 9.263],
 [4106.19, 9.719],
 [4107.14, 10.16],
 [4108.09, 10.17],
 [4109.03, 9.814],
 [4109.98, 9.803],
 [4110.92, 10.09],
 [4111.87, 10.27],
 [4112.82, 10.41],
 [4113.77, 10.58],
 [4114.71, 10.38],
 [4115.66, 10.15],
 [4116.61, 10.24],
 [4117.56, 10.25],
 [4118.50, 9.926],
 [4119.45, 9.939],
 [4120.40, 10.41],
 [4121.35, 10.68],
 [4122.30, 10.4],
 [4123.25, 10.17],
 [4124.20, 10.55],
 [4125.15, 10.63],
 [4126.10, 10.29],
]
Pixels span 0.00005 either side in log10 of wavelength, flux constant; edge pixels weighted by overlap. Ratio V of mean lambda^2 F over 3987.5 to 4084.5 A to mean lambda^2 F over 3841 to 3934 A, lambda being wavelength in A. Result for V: 1.42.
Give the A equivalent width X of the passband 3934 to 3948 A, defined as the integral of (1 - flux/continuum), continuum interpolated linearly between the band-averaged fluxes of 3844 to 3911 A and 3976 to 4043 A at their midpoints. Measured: 5.49 A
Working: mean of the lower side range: 7.75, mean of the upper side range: 9.72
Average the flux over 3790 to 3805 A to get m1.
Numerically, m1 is 7.58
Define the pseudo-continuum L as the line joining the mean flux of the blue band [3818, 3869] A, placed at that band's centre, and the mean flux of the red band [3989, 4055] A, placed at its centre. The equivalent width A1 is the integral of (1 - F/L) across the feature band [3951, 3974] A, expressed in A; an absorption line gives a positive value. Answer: 7.7 A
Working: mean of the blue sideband 6.99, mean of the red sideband 9.86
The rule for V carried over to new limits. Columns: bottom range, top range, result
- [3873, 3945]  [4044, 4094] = 1.57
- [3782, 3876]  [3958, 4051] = 1.28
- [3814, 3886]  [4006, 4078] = 1.50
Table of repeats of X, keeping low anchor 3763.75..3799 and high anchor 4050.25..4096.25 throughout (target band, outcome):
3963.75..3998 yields 6.8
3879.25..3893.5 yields 3.1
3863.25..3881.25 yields 1.1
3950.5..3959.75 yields 0.7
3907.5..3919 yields 0.4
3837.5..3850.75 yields 1.7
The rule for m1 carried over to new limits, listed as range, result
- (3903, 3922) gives 7.98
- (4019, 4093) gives 9.76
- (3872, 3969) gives 6.71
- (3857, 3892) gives 7.39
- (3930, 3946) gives 4.24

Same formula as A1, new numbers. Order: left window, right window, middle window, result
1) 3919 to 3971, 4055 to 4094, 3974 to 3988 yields -3.2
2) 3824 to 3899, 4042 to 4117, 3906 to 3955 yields 8.8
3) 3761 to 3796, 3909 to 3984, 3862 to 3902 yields -3.5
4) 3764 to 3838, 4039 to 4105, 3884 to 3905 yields 2.4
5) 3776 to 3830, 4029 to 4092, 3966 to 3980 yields 6.0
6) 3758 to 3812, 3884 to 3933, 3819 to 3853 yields 5.1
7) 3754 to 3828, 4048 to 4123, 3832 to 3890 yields 7.5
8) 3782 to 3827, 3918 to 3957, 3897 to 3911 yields -3.3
